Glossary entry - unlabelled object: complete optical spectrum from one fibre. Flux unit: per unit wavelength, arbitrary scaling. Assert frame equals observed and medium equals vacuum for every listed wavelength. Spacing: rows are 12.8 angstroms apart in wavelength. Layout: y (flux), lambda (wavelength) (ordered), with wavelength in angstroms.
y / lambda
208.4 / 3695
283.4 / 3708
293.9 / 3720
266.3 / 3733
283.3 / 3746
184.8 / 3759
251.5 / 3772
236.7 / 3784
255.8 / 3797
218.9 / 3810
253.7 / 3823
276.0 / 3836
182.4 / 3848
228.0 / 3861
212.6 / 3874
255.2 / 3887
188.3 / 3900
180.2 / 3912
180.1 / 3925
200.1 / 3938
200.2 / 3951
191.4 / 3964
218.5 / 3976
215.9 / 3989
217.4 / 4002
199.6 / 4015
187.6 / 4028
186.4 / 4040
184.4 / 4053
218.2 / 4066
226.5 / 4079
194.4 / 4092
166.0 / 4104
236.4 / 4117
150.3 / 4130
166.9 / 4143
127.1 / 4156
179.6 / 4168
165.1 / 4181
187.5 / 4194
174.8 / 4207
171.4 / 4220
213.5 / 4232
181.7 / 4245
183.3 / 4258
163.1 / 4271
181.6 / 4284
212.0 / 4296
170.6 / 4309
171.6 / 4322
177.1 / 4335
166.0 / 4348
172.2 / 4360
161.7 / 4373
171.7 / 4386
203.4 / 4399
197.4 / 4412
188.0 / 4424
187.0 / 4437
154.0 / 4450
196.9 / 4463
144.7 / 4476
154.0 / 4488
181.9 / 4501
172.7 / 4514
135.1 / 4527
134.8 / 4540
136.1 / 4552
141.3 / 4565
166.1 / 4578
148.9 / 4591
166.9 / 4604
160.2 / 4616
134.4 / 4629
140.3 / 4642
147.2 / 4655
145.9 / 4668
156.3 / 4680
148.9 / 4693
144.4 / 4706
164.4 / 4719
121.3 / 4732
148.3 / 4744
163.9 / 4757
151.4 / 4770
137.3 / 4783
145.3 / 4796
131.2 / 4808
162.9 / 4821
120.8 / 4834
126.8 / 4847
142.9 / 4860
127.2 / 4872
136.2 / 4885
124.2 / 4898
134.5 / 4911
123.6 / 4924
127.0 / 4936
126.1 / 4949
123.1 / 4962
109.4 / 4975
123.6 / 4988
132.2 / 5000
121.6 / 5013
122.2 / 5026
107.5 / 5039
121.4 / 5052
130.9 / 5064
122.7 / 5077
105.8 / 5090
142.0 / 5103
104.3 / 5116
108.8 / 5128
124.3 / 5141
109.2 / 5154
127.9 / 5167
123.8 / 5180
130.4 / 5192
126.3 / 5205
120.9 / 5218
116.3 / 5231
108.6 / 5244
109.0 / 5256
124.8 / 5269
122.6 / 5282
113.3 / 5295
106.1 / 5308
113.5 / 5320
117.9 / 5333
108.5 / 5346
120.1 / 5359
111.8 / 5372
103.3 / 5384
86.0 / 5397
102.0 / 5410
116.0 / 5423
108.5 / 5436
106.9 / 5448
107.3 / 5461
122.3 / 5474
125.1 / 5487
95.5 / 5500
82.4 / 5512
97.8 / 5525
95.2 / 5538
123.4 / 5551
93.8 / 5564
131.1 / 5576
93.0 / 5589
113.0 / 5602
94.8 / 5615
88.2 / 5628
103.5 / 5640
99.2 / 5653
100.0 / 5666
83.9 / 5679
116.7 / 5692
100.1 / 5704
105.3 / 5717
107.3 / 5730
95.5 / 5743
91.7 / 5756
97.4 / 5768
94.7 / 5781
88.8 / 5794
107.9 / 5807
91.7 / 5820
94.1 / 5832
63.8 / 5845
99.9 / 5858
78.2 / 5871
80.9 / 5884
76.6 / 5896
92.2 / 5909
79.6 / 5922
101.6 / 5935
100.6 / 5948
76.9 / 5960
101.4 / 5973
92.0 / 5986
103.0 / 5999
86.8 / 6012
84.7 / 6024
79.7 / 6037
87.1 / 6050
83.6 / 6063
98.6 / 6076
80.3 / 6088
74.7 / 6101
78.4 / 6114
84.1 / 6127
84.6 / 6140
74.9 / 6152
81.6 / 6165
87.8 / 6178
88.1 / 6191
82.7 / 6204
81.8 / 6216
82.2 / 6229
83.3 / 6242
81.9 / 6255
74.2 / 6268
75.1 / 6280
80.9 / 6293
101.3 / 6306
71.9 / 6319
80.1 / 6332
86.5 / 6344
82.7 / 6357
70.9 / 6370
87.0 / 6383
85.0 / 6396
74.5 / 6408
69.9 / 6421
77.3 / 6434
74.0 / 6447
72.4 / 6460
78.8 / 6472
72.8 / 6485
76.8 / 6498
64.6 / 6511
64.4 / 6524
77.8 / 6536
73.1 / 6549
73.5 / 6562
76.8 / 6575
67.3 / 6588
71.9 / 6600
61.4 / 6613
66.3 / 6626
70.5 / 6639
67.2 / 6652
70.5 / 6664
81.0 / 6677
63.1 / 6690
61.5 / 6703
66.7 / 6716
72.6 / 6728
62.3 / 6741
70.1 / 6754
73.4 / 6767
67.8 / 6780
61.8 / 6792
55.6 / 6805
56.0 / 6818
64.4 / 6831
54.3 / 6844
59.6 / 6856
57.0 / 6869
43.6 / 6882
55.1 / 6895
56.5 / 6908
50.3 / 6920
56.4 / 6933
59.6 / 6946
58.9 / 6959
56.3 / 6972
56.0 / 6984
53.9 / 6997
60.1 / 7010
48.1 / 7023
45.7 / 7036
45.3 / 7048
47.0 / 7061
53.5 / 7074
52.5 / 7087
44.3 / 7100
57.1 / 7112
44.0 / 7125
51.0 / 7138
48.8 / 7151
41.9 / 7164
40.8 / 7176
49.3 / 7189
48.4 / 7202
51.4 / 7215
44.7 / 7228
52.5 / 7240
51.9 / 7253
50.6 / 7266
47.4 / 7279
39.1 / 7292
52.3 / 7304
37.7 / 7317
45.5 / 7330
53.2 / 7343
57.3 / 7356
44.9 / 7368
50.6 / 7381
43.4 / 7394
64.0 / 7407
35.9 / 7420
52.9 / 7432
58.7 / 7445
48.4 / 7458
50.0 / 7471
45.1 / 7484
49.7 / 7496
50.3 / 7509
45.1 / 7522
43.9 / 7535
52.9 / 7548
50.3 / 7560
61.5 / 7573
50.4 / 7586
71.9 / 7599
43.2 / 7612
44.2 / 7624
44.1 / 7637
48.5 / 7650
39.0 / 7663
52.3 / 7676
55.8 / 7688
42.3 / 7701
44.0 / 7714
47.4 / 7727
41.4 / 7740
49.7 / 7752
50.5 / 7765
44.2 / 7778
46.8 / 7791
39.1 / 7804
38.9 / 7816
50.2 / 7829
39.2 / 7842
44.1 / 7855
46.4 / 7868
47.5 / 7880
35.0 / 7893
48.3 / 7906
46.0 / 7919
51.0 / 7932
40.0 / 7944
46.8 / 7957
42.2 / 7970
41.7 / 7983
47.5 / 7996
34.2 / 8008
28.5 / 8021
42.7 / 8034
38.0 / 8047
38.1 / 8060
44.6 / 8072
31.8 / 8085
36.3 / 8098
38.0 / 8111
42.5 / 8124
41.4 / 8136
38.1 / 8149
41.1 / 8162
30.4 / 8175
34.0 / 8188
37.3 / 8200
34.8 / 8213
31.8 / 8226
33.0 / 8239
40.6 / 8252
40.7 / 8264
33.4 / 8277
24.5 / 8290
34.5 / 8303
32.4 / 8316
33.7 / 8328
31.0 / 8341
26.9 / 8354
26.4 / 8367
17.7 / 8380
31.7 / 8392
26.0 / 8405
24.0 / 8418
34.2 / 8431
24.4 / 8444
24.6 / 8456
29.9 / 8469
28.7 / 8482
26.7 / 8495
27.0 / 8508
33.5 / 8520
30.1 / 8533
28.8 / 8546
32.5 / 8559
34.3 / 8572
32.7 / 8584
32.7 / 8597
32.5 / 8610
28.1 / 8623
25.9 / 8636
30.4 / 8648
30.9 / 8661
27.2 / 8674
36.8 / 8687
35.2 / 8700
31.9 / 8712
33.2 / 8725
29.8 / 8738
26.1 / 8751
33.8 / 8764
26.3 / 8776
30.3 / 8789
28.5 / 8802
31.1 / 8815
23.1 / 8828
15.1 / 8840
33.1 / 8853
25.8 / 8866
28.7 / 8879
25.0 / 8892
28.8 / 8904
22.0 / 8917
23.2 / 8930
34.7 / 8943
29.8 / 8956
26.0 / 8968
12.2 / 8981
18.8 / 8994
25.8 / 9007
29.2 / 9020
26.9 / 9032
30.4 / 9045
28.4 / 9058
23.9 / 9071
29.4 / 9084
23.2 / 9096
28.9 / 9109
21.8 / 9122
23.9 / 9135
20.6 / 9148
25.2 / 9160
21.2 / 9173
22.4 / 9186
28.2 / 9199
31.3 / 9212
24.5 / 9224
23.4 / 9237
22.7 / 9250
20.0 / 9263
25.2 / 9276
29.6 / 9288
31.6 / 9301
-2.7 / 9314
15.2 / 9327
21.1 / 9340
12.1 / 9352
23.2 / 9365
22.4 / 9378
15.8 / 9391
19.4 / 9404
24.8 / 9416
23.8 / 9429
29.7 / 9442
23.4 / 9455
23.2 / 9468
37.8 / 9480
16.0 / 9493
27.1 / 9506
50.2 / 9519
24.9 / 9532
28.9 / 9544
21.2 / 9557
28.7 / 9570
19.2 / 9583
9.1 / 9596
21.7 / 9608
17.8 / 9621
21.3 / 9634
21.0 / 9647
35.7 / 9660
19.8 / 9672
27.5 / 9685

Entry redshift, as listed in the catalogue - 0.967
